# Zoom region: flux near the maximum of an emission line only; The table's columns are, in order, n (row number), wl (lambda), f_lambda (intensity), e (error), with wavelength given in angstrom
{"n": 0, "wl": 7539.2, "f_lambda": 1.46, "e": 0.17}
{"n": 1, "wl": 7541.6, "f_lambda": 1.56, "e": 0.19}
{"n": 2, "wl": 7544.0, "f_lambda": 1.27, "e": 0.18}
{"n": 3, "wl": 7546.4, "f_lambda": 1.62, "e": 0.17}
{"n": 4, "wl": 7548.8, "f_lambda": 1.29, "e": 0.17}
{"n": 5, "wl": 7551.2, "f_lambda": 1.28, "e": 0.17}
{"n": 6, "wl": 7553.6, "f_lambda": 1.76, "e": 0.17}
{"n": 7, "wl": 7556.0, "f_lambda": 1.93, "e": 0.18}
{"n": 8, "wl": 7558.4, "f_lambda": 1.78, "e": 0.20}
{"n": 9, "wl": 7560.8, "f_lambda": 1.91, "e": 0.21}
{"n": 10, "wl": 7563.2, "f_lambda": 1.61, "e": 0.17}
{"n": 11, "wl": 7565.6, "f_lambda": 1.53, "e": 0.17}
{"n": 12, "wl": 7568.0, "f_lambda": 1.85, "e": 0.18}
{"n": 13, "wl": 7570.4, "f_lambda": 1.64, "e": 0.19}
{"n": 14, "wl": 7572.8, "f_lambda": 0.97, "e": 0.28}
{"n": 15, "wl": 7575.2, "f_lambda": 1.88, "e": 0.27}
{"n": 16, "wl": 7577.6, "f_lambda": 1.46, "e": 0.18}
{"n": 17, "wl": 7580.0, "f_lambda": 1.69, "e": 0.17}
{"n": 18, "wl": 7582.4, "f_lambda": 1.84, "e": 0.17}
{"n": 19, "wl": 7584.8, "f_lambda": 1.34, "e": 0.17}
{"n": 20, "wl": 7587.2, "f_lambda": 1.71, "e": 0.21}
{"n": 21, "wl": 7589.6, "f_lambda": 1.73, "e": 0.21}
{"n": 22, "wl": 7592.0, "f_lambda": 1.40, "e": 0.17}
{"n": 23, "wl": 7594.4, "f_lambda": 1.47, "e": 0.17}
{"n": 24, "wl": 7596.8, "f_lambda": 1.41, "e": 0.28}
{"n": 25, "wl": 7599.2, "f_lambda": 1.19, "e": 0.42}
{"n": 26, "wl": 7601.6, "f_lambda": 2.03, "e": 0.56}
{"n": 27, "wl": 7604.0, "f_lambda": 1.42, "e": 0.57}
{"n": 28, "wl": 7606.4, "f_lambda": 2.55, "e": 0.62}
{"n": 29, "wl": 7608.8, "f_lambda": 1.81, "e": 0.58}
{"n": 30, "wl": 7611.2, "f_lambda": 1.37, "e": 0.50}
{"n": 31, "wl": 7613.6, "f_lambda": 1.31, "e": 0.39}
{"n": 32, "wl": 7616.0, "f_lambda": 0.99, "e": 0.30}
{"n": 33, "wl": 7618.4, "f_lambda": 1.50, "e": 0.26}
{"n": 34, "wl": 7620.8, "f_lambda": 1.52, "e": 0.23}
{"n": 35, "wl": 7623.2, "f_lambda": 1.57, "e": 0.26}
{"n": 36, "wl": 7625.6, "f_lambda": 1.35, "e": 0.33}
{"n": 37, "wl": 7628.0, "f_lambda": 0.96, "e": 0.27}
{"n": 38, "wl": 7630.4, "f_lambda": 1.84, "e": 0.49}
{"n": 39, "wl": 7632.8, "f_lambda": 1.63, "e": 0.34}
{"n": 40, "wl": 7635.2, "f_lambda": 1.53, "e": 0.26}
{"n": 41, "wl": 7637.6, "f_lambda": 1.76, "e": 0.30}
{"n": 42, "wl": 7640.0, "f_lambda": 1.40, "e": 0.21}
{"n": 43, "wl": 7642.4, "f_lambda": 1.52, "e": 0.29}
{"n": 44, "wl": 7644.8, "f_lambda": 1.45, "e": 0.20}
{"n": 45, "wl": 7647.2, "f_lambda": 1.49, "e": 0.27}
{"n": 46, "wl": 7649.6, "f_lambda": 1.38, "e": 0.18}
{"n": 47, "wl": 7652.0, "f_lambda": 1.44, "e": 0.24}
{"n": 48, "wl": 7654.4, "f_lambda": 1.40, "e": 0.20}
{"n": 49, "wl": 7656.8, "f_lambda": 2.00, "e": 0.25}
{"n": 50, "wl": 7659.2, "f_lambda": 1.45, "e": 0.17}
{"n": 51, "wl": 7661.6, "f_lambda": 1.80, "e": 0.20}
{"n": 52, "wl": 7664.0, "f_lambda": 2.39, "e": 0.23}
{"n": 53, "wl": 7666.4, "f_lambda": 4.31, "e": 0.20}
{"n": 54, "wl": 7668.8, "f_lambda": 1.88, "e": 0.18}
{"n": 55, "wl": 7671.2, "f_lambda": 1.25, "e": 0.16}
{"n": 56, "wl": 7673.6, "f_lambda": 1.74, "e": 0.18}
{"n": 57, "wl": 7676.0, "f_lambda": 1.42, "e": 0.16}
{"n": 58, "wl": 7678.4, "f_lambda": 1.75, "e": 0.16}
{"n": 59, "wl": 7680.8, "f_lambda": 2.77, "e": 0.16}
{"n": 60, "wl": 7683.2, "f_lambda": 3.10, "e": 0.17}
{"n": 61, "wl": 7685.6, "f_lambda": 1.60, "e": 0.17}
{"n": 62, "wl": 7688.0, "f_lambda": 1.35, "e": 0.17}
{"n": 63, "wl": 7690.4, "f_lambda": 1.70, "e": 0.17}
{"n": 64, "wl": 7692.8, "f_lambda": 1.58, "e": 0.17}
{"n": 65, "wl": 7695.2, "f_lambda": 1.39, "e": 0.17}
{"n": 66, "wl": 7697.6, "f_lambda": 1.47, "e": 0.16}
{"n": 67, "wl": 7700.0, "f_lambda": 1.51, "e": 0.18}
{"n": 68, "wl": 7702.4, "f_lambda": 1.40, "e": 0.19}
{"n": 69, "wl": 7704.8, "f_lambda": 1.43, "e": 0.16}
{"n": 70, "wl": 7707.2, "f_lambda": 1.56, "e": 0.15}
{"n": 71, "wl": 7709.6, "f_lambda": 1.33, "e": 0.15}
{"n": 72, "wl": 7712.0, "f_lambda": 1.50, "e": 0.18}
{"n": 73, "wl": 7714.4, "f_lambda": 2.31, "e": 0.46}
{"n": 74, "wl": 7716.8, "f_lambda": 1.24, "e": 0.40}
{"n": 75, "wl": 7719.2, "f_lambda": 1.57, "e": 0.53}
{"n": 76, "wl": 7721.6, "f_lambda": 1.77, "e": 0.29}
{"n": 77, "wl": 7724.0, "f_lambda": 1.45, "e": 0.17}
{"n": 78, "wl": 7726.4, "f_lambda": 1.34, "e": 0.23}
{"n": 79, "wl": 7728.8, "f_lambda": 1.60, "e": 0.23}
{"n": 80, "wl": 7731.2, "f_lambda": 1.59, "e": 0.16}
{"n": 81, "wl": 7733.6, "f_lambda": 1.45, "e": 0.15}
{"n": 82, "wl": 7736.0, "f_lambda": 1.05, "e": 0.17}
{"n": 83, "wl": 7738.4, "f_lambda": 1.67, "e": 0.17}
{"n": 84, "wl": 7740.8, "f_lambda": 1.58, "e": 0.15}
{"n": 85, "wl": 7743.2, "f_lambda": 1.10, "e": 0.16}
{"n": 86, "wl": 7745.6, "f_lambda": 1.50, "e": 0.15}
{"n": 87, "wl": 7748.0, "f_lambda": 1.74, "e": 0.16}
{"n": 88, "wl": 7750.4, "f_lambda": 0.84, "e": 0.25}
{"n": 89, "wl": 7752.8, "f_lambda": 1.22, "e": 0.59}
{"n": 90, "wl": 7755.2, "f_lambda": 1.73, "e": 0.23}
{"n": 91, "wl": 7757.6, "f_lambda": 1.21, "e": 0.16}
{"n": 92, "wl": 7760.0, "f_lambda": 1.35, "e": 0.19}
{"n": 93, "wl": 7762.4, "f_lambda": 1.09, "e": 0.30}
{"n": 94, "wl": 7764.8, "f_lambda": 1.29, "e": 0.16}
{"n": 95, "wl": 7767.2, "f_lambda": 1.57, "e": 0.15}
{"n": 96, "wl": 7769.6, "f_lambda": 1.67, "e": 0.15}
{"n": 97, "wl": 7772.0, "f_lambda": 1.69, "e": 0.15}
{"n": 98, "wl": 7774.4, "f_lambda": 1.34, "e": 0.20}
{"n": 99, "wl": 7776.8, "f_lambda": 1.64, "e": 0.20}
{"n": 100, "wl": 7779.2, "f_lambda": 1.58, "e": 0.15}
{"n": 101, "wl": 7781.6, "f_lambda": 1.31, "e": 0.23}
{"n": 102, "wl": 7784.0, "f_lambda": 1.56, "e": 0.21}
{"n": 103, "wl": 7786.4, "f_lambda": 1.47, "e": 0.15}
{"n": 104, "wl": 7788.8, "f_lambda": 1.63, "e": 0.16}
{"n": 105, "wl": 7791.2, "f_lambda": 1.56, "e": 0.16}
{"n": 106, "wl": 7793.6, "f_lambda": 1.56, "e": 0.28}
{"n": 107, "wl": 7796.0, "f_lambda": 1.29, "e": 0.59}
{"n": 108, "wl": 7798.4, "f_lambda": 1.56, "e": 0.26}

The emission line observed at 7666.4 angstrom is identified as [S II] 6716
